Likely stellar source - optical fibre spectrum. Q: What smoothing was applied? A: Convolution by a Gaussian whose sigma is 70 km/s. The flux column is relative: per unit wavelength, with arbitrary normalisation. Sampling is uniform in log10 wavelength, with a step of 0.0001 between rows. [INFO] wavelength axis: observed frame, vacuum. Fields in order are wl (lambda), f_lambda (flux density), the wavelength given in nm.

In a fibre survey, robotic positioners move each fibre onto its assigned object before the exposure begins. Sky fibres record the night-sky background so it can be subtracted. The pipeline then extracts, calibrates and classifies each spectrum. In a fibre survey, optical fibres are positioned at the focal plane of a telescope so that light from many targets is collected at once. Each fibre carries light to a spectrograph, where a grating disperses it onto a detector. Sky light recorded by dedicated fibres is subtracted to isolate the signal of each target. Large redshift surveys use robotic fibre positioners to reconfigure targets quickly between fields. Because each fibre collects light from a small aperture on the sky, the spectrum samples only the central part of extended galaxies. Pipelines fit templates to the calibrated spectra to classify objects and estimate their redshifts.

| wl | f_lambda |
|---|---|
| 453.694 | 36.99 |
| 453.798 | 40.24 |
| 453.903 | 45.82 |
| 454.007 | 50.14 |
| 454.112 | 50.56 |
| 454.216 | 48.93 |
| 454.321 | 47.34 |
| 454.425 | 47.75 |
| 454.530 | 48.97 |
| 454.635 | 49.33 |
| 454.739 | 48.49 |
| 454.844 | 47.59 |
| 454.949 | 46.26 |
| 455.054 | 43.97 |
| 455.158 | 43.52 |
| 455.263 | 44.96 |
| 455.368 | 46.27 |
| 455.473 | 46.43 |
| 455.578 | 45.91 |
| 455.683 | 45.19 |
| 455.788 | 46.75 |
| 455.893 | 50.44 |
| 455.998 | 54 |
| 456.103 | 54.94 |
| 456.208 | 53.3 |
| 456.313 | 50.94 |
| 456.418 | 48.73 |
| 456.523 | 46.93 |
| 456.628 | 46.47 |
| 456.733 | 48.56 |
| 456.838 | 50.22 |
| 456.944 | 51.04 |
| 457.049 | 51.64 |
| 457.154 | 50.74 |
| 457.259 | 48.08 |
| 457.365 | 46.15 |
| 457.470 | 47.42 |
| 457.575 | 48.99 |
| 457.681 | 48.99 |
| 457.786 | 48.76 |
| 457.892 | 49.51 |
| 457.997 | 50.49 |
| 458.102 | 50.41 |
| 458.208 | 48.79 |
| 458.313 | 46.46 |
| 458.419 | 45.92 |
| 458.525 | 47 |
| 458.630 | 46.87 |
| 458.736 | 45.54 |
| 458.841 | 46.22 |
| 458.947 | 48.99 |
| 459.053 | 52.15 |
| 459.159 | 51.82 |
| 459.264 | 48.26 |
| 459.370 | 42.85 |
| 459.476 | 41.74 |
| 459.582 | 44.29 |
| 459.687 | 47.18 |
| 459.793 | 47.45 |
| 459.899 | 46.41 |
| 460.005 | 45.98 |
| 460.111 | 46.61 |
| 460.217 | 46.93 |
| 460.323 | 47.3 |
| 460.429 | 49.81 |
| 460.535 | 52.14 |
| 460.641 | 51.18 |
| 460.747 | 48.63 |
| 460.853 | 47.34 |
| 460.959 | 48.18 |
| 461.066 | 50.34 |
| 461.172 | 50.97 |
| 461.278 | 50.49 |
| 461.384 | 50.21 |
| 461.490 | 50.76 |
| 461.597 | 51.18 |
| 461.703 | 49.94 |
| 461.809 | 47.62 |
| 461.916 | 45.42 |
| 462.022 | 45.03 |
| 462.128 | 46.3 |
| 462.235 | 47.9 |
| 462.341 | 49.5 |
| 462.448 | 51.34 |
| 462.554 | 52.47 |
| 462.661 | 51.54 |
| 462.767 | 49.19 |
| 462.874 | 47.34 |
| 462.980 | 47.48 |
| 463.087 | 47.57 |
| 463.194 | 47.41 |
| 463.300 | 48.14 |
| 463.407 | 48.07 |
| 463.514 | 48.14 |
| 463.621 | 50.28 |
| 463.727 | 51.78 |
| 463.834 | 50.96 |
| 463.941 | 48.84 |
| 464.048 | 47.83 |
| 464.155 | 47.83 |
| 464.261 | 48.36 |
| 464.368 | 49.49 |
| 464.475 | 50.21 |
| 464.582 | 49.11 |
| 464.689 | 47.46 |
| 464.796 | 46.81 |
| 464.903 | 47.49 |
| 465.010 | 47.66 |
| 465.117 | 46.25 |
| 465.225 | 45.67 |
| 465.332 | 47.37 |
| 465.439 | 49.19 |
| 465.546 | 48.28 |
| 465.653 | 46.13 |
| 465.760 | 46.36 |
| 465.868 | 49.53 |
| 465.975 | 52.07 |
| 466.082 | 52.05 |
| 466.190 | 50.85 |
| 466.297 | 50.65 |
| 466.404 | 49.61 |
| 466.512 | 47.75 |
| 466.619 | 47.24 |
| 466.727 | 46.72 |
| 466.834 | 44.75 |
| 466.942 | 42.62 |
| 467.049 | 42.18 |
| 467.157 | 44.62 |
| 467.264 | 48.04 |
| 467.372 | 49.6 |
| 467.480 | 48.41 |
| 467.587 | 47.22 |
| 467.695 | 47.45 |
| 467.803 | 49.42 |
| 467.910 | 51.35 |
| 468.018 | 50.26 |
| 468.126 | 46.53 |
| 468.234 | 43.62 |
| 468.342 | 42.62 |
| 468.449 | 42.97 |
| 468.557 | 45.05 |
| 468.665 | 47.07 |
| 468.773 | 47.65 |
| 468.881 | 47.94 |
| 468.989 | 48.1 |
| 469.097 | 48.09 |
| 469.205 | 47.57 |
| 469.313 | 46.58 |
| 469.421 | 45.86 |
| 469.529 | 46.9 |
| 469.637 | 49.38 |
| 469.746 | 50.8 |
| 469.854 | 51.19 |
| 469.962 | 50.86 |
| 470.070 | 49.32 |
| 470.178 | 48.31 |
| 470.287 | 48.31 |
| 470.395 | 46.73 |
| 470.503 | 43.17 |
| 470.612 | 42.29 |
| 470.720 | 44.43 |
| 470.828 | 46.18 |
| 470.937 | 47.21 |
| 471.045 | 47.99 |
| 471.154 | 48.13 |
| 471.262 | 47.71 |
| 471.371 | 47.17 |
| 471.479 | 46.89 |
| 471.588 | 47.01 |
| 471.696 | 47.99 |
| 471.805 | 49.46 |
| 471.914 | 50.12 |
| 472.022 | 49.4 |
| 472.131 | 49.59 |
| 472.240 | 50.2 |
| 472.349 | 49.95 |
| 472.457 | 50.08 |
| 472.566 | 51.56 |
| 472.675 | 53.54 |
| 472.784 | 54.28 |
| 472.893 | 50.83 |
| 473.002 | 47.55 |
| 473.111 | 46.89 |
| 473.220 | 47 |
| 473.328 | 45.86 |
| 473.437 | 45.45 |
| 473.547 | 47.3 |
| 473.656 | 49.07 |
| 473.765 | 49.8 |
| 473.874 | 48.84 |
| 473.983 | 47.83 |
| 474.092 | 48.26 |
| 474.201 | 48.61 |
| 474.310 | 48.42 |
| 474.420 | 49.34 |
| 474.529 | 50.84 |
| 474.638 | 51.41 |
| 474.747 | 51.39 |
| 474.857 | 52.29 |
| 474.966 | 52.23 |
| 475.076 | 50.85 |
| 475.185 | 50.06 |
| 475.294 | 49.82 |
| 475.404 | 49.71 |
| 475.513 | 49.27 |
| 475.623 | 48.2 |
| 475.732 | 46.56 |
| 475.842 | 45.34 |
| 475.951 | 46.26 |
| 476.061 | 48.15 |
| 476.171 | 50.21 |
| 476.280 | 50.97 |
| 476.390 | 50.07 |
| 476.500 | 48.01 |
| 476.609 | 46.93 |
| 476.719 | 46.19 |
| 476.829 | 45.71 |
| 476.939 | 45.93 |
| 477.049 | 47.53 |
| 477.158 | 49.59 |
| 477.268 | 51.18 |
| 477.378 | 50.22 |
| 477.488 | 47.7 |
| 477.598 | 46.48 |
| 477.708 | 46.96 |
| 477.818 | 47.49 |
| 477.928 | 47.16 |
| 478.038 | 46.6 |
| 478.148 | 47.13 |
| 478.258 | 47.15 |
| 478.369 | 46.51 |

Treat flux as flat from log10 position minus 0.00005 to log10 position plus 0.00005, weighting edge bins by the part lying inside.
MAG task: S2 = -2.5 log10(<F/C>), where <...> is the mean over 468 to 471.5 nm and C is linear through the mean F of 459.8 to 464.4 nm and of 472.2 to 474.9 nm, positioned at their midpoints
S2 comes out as 0.05 mag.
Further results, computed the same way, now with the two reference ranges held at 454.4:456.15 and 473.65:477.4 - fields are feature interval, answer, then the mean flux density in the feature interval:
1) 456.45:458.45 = -0.02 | 48.7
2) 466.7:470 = 0.03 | 47.1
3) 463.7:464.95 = -0.01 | 48.8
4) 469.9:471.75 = 0.04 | 47.1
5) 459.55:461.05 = 0.00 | 47.9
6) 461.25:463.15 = -0.02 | 48.9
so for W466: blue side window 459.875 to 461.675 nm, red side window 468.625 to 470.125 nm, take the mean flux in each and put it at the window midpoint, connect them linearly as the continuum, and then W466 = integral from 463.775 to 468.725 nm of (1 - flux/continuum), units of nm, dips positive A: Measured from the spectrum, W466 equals 0.10 nm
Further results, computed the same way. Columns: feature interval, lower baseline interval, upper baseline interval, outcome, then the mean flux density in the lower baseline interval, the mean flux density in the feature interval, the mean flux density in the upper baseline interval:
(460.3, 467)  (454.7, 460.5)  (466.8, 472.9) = -0.11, 47.9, 48.7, 47.8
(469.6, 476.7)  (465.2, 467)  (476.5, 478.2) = -0.15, 48.1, 48.7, 47.6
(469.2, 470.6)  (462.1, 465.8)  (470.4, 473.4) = 0.01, 48.5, 47.9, 48.2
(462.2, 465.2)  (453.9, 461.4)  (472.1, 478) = -0.02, 48.3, 48.8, 48.9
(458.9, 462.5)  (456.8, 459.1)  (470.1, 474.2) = 0.02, 48.6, 48.3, 48.2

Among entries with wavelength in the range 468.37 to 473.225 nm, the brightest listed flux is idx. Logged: 54.28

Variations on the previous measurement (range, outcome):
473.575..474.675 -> 51.41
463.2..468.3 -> 52.07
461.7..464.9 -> 52.47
